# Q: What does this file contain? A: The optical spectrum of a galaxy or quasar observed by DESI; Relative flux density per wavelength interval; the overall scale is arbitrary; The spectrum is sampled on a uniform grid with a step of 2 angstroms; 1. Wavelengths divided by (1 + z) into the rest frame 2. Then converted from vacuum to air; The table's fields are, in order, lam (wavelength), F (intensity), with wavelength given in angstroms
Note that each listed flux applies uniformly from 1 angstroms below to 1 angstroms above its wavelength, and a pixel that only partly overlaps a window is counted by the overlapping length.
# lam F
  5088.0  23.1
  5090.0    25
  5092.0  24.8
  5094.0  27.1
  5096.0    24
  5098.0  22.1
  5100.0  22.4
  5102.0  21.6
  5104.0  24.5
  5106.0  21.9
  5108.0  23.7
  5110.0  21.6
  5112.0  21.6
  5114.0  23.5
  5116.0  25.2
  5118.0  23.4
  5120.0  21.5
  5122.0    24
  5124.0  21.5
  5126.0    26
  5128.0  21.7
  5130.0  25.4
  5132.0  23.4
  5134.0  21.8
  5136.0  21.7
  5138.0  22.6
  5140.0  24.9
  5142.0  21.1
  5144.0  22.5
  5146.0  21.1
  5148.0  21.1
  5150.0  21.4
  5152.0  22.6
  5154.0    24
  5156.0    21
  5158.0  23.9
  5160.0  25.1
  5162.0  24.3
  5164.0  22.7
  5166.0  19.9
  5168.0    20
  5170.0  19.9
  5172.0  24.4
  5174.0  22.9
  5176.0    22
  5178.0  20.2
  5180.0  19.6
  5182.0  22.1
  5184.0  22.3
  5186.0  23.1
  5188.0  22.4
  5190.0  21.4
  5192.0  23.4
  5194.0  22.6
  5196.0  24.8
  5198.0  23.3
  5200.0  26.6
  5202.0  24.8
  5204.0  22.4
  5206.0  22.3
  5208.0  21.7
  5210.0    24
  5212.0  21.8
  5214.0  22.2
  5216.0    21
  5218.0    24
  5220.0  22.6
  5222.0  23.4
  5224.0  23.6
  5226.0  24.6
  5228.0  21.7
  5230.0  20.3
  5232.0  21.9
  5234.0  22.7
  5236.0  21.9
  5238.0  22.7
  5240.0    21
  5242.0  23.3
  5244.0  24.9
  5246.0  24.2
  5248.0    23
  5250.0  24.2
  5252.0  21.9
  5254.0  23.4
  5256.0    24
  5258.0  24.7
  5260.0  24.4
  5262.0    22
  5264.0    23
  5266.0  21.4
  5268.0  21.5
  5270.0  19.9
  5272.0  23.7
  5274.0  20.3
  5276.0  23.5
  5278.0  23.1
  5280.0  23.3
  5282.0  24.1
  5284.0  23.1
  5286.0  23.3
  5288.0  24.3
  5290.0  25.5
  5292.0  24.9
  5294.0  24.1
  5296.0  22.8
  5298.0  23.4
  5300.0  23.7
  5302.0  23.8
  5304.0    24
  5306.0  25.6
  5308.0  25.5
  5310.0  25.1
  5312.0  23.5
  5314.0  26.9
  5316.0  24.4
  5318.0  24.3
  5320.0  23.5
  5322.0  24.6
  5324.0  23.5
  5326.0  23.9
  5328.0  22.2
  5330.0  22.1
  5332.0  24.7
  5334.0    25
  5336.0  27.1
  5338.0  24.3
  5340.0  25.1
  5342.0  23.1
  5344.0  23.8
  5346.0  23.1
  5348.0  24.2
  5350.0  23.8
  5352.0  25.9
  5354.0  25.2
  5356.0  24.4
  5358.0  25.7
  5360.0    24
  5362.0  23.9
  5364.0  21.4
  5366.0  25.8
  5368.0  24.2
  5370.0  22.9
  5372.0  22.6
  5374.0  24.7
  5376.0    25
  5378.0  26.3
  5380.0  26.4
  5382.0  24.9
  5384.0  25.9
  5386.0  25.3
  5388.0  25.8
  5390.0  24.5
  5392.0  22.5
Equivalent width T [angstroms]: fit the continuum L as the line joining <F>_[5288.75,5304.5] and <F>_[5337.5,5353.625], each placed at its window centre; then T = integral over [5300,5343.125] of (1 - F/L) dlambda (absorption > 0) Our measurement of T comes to -0.5 angstroms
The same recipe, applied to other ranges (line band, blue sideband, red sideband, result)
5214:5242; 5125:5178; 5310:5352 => 1.0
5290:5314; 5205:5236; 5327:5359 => -0.7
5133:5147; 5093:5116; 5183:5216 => 0.5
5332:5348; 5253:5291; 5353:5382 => -0.3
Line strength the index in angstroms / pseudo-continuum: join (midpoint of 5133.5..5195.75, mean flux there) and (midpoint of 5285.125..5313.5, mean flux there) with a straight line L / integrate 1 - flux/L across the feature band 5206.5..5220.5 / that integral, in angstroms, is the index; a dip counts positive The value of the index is 0.3 angstroms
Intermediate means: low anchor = 22.2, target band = 22.5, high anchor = 24.3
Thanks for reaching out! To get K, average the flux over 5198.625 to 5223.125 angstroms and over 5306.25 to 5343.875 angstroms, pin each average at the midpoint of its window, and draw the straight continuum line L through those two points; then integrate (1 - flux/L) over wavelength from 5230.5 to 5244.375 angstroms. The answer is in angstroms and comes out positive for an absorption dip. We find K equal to 0.6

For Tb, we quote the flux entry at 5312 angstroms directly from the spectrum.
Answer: 23.5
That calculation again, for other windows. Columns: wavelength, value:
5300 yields 23.7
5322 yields 24.6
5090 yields 25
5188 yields 22.4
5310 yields 25.1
